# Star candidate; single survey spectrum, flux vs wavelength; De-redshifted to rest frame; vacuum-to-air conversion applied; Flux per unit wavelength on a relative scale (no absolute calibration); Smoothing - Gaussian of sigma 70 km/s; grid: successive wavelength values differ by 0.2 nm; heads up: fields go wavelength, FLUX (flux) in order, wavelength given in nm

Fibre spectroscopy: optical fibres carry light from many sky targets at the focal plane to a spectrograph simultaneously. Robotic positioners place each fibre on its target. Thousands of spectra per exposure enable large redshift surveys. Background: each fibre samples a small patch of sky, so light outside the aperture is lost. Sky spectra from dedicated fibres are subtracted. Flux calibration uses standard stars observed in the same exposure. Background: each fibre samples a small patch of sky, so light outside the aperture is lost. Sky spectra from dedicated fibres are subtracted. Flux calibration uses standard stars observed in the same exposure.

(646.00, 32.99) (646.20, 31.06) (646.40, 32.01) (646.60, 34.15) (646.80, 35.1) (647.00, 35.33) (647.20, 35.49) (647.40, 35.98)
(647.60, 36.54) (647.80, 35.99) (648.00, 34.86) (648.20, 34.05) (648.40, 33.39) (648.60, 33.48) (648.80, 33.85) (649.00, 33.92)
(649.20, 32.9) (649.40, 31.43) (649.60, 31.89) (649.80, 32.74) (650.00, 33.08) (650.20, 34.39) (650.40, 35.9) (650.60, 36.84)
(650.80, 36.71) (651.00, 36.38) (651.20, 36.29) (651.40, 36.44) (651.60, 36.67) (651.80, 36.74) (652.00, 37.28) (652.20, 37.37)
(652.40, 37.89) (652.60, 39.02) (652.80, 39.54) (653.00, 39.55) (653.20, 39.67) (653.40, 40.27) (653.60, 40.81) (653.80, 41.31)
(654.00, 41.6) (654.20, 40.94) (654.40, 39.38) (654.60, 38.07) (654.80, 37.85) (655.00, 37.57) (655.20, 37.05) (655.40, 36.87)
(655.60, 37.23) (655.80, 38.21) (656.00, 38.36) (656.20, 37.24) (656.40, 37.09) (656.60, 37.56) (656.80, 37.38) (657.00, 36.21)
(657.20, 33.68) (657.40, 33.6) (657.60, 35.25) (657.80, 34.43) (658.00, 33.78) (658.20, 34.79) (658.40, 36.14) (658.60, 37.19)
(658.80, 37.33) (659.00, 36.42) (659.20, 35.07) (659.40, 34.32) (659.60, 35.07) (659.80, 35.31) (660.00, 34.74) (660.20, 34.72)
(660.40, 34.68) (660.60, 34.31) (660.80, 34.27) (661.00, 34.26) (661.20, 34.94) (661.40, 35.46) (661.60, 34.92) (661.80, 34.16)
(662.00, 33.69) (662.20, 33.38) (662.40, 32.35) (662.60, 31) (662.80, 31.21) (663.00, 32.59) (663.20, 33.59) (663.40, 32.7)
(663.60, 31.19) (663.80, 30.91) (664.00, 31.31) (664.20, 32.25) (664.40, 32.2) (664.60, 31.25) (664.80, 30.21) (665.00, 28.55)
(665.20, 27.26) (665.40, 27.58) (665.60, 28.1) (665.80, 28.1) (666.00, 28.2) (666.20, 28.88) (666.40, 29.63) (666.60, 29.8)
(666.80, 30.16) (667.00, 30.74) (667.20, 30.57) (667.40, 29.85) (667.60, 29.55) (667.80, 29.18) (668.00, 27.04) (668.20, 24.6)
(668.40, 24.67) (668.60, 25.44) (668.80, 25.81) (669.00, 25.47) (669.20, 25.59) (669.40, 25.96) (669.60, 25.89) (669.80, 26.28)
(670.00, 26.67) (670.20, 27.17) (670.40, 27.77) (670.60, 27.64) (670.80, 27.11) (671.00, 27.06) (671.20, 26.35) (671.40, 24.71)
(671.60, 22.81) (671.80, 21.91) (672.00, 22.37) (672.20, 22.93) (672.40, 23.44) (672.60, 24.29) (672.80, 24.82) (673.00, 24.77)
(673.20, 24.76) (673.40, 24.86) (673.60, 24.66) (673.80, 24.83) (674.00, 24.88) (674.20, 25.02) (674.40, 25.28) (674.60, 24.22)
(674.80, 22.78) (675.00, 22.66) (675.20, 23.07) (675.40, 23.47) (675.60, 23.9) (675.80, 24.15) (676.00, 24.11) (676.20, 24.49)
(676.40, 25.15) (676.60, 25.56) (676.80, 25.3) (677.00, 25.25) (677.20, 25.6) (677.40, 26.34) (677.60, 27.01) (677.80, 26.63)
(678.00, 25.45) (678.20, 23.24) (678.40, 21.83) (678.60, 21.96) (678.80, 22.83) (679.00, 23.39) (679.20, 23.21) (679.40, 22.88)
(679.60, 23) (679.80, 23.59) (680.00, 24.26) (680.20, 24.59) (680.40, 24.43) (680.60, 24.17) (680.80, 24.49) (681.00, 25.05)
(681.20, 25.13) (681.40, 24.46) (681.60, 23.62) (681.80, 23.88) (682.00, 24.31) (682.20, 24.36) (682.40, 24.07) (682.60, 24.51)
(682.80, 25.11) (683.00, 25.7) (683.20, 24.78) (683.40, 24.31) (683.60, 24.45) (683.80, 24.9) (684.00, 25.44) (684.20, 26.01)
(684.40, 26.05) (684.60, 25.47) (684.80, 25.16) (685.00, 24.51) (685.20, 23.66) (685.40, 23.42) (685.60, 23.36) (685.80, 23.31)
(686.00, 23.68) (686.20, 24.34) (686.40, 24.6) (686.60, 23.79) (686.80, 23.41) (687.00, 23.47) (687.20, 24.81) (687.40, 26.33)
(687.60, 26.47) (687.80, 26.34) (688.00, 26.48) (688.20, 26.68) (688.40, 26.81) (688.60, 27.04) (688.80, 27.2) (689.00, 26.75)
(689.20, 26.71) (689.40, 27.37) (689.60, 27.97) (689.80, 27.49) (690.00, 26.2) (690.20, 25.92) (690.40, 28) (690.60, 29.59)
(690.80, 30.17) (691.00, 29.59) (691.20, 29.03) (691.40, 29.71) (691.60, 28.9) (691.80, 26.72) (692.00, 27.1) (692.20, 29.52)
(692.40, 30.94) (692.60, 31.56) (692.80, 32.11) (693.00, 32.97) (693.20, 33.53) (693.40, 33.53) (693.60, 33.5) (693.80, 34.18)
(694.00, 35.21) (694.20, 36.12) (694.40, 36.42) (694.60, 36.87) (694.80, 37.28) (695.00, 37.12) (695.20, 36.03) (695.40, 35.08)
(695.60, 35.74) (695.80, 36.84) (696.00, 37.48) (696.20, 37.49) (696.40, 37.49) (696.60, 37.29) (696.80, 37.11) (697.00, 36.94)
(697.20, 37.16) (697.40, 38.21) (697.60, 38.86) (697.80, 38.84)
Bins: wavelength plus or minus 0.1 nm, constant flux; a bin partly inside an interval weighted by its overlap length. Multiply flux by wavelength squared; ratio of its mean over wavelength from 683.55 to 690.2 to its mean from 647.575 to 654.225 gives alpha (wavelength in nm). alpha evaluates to 0.78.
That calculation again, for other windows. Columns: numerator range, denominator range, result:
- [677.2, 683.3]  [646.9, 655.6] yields 0.72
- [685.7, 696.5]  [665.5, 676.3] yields 1.23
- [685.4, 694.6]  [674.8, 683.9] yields 1.21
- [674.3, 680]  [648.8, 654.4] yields 0.71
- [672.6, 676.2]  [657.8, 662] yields 0.72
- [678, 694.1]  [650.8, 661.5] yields 0.78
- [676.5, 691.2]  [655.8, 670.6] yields 0.85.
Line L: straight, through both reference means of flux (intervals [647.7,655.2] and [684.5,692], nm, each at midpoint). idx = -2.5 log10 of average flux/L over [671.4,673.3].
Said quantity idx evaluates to 0.29 mag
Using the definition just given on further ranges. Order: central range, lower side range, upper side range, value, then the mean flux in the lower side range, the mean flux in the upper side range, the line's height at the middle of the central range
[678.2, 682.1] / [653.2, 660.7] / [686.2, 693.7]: 0.28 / 36.8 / 28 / 30.6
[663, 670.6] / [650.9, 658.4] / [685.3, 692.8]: 0.18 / 37.5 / 26.8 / 33.8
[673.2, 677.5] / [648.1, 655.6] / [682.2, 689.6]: 0.17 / 36.7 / 25.2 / 28.8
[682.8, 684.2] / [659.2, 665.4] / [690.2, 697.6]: 0.31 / 32.8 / 33.6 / 33.4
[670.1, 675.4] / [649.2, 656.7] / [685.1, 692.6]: 0.26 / 37.3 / 26.6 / 31.4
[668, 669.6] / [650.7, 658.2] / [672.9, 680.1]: 0.14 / 37.6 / 24.3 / 28.9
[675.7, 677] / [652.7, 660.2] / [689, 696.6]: 0.35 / 37.2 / 32.1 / 34.4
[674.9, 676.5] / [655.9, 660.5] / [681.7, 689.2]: 0.20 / 35.7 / 25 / 28.8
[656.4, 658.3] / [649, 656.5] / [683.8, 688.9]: 0.01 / 37.2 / 25.1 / 35.6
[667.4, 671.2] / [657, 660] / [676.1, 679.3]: 0.10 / 35.2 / 24.6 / 29.2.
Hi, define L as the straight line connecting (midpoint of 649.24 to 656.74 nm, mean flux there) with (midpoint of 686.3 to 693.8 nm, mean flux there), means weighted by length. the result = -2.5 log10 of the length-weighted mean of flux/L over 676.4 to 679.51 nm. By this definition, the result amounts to 0.26 mag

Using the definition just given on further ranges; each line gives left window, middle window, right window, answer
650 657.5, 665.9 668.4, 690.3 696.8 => 0.25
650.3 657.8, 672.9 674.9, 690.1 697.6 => 0.40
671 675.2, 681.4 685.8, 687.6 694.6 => 0.12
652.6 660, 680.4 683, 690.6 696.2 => 0.37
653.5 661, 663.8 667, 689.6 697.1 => 0.20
